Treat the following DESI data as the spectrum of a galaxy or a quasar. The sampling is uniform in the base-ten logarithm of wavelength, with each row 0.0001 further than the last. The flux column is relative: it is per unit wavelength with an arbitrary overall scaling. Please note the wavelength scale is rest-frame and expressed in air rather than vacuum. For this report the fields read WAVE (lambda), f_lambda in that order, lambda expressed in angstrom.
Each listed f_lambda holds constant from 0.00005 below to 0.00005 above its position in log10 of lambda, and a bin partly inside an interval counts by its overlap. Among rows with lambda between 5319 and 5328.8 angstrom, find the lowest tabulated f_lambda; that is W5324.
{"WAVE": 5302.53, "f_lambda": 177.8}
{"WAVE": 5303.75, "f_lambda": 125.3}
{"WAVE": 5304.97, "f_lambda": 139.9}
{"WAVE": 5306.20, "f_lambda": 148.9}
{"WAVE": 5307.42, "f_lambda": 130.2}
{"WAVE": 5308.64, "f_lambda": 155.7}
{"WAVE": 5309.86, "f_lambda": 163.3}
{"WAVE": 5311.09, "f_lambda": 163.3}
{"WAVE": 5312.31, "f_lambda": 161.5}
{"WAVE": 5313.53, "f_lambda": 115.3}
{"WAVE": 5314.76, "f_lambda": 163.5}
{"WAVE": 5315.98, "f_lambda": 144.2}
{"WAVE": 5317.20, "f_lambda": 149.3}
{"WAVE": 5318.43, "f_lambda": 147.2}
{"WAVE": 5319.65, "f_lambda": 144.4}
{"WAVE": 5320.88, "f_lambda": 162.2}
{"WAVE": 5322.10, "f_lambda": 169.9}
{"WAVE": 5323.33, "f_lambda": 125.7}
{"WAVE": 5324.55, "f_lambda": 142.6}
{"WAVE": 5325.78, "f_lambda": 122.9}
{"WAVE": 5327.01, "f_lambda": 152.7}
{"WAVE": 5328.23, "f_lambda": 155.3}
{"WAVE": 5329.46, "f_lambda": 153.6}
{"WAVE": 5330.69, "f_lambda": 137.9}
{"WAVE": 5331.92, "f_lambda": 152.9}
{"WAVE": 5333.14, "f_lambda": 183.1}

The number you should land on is 122.9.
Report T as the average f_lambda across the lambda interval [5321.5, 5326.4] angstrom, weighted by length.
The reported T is 140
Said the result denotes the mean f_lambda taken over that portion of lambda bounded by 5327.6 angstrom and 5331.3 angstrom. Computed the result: 149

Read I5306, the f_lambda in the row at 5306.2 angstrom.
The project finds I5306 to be 148.9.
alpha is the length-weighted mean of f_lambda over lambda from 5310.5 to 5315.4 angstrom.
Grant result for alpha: 151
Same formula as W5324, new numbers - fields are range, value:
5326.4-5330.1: 152.7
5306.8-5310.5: 130.2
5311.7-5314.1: 115.3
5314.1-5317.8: 144.2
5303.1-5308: 125.3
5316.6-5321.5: 144.4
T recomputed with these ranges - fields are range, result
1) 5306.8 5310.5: 150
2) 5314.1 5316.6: 153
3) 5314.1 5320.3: 149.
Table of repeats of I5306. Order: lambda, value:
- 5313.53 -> 115.3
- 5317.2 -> 149.3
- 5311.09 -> 163.3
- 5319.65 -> 144.4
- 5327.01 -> 152.7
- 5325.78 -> 122.9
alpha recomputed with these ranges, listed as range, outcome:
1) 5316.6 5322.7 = 155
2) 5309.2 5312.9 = 163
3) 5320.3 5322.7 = 166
